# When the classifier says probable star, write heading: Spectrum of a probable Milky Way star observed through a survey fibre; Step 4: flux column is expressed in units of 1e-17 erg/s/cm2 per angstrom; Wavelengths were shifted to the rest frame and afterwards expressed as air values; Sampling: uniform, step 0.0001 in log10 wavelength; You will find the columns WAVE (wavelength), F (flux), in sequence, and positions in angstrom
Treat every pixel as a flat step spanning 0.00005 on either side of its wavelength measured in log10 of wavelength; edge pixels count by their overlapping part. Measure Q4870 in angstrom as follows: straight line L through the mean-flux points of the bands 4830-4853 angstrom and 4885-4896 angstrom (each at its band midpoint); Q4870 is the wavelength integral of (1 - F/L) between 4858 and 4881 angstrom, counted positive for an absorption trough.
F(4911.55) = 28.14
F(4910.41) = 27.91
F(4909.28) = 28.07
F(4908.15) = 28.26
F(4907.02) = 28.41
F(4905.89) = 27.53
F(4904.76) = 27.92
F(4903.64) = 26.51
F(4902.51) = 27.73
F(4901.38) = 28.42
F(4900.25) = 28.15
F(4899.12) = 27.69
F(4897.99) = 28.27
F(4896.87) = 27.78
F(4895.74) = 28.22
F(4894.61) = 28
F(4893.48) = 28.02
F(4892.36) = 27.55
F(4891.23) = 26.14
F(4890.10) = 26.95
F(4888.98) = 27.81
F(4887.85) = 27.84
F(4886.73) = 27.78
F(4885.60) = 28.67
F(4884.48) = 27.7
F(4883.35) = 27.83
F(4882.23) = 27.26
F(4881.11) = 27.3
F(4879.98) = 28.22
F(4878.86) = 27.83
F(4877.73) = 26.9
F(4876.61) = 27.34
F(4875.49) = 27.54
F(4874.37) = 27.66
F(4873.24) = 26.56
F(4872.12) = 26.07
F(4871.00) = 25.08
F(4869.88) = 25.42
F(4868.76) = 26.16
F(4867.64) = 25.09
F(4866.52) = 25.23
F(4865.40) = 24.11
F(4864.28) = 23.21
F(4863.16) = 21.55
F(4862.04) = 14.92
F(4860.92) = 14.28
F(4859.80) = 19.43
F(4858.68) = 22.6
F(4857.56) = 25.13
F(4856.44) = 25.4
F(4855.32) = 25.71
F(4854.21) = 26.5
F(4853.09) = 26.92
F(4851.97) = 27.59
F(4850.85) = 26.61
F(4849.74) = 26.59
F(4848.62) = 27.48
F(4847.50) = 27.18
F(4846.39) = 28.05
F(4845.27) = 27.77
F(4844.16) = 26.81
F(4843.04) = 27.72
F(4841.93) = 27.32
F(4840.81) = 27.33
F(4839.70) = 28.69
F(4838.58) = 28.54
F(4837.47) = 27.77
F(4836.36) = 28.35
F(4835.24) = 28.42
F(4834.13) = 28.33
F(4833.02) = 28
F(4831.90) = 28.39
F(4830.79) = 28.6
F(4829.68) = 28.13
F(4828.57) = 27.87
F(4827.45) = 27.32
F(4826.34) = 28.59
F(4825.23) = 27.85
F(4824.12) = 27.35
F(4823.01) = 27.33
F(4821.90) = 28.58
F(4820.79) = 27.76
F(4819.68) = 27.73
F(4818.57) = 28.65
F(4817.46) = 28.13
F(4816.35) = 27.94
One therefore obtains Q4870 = 2.8 angstrom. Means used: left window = 27.8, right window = 27.7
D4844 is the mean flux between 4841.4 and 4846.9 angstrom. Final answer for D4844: 27.5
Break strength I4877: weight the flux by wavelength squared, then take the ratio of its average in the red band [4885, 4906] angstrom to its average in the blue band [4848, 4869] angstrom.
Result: 1.18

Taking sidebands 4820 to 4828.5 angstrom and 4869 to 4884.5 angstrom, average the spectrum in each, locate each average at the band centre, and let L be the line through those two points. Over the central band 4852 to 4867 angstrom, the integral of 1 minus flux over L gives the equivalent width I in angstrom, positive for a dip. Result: 2.4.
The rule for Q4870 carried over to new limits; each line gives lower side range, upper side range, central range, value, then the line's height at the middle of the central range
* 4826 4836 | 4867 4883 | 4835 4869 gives 2.6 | 27.5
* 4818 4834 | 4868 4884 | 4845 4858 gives 0.3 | 27.5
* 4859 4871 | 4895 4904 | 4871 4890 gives -2.1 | 24.7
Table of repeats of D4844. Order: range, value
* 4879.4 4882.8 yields 27.6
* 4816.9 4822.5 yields 28.2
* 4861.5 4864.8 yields 19.9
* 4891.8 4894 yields 27.9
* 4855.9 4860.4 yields 23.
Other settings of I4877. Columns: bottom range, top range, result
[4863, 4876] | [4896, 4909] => 1.11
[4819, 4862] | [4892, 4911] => 1.07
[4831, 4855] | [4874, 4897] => 1.02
